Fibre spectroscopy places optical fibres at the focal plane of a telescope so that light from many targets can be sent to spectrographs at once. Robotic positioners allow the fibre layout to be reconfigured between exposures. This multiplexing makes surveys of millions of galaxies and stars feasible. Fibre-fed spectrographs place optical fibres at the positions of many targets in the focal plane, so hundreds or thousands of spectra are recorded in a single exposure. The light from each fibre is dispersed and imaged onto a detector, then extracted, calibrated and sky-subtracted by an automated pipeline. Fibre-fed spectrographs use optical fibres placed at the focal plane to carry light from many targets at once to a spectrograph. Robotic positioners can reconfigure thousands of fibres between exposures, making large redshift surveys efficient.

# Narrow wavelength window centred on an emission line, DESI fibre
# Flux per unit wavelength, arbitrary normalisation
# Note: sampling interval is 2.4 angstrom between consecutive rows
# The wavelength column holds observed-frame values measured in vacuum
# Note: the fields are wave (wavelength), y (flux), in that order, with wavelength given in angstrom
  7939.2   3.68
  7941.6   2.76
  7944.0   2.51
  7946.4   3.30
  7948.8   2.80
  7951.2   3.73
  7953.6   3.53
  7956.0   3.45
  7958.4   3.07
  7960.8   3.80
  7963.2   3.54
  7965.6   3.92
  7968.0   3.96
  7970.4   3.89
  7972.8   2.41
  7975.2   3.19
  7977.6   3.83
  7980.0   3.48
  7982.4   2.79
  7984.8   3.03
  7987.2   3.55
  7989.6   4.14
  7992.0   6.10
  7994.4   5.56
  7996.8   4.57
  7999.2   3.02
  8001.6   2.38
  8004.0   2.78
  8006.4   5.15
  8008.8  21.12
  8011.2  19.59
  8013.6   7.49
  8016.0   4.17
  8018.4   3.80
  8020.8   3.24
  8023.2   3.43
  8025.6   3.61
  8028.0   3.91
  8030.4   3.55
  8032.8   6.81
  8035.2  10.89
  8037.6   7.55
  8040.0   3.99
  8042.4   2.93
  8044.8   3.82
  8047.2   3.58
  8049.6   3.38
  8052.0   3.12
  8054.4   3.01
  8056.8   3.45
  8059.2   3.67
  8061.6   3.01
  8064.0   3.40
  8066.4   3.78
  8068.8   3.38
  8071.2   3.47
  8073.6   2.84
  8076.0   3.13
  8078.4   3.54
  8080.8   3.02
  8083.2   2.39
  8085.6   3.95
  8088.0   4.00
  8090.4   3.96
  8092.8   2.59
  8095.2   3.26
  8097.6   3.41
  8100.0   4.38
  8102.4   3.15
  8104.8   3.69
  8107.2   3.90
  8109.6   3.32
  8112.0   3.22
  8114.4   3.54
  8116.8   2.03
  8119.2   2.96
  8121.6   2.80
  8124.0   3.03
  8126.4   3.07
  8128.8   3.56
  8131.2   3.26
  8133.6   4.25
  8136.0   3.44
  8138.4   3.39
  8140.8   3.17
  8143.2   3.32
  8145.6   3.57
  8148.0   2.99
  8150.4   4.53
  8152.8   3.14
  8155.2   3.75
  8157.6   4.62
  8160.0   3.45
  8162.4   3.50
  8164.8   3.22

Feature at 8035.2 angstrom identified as [N II] 6583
